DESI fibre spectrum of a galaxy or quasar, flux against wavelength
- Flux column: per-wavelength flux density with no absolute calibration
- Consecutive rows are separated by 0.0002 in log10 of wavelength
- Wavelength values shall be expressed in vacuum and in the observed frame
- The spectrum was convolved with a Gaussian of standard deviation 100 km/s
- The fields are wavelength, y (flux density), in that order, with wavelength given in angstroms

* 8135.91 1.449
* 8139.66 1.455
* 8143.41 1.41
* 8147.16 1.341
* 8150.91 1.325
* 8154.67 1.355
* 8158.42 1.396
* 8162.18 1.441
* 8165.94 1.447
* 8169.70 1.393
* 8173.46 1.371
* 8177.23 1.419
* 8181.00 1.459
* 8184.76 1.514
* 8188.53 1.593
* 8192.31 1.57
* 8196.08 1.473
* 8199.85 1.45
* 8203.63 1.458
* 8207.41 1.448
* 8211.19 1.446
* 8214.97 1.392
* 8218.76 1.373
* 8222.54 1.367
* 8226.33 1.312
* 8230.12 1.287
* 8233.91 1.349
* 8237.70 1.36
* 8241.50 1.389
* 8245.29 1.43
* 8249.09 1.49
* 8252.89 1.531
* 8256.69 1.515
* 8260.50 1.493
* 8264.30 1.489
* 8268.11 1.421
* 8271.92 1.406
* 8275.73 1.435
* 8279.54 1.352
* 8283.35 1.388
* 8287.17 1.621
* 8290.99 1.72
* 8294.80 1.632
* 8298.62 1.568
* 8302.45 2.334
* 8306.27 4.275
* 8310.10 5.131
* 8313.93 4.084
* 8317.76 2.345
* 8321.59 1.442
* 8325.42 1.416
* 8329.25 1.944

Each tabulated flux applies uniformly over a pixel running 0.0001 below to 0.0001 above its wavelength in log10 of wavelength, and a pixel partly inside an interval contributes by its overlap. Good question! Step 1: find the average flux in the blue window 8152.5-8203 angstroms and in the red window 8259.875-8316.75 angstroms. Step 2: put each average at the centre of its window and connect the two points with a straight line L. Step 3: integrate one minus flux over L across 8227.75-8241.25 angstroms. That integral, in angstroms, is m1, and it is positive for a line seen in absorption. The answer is 3.6 angstroms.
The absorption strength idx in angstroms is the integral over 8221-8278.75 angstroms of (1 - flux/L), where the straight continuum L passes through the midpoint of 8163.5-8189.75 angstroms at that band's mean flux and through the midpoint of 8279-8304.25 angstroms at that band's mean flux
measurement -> 6.4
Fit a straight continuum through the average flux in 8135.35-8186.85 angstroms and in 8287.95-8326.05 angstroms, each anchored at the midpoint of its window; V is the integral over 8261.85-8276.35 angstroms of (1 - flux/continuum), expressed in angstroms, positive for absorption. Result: 5.40 angstroms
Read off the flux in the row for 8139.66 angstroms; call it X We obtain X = 1.455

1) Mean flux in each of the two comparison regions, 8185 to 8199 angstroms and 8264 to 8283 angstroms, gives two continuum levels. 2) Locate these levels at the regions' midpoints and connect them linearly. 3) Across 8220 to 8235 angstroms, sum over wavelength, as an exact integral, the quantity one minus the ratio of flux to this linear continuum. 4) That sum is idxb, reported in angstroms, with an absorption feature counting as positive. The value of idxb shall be 1.5 angstroms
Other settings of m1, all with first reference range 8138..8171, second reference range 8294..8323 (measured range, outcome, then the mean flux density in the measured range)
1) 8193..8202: 1.7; 1.48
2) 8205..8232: 8.6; 1.38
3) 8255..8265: 3.9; 1.5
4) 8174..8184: 1.2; 1.44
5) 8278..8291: 5.8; 1.5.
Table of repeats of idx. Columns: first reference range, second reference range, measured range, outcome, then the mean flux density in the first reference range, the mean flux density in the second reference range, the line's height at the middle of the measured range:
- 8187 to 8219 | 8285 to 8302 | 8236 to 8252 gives 1.48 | 1.47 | 1.69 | 1.57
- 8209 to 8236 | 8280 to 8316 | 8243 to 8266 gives 4.74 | 1.36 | 2.59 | 1.88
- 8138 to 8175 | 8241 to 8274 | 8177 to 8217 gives -1.53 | 1.39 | 1.47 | 1.42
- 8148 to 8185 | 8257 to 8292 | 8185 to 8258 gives 0.33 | 1.41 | 1.48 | 1.44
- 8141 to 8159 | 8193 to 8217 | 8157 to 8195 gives -1.49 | 1.37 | 1.45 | 1.41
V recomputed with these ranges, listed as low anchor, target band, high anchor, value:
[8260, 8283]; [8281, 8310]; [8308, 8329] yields -0.6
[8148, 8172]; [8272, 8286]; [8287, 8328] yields 5.5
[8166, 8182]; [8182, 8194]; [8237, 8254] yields -1.1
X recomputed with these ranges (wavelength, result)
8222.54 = 1.367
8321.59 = 1.442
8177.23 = 1.419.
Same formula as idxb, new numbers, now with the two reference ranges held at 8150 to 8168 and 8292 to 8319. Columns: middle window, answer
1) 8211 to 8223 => 3.82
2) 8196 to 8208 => 2.68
